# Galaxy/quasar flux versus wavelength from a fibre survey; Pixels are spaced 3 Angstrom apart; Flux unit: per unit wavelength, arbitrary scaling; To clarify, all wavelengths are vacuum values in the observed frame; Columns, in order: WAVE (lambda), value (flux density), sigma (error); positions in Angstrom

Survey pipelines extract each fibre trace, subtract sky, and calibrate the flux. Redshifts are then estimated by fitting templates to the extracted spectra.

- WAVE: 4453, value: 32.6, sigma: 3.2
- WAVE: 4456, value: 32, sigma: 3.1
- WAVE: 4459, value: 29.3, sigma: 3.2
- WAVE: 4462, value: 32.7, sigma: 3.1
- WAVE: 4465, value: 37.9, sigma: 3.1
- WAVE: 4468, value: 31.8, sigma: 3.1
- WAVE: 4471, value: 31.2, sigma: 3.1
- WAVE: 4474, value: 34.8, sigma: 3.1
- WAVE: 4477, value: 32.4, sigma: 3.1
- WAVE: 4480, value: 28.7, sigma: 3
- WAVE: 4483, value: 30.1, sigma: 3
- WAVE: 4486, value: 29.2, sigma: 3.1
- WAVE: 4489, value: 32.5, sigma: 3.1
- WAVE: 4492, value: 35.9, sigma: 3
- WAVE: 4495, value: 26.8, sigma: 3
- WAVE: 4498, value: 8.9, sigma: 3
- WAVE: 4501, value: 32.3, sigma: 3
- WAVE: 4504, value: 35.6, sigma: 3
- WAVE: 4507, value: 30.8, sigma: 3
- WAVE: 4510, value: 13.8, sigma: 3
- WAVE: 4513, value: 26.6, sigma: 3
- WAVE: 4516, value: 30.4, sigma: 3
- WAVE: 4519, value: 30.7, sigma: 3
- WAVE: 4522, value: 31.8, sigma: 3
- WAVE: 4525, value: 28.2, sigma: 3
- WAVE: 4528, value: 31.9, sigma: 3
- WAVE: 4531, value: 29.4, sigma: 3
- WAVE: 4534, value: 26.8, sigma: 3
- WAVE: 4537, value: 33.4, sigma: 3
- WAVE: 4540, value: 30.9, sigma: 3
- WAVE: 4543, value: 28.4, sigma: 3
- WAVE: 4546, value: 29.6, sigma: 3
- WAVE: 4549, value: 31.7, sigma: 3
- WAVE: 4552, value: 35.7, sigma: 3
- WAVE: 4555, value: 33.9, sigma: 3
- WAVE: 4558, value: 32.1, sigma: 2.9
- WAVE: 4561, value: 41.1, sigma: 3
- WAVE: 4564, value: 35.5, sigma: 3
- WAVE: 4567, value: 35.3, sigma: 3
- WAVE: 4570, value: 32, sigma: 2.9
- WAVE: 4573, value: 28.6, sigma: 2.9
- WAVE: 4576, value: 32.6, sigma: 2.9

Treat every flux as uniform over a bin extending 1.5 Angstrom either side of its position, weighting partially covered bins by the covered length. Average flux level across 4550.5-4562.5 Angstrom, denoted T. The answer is 35.7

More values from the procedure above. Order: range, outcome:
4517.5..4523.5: 31.2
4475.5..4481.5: 30.5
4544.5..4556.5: 32.7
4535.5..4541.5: 32.1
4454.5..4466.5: 33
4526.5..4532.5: 30.6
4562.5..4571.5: 34.3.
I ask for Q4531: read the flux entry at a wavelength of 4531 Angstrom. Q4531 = 29.4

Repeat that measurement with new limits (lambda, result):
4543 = 28.4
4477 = 32.4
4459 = 29.3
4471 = 31.2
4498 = 8.9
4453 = 32.6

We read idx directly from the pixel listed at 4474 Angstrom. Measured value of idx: 34.8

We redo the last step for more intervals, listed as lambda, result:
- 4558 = 32.1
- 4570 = 32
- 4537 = 33.4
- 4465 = 37.9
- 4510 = 13.8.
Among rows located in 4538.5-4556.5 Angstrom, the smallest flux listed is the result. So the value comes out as 28.4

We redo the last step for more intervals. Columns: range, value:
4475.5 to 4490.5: 28.7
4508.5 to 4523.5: 13.8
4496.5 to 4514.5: 8.9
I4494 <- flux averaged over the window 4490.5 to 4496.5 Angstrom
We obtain 31.3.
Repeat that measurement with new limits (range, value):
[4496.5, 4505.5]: 25.6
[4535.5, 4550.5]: 30.8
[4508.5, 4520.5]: 25.4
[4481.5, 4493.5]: 31.9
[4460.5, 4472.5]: 33.4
